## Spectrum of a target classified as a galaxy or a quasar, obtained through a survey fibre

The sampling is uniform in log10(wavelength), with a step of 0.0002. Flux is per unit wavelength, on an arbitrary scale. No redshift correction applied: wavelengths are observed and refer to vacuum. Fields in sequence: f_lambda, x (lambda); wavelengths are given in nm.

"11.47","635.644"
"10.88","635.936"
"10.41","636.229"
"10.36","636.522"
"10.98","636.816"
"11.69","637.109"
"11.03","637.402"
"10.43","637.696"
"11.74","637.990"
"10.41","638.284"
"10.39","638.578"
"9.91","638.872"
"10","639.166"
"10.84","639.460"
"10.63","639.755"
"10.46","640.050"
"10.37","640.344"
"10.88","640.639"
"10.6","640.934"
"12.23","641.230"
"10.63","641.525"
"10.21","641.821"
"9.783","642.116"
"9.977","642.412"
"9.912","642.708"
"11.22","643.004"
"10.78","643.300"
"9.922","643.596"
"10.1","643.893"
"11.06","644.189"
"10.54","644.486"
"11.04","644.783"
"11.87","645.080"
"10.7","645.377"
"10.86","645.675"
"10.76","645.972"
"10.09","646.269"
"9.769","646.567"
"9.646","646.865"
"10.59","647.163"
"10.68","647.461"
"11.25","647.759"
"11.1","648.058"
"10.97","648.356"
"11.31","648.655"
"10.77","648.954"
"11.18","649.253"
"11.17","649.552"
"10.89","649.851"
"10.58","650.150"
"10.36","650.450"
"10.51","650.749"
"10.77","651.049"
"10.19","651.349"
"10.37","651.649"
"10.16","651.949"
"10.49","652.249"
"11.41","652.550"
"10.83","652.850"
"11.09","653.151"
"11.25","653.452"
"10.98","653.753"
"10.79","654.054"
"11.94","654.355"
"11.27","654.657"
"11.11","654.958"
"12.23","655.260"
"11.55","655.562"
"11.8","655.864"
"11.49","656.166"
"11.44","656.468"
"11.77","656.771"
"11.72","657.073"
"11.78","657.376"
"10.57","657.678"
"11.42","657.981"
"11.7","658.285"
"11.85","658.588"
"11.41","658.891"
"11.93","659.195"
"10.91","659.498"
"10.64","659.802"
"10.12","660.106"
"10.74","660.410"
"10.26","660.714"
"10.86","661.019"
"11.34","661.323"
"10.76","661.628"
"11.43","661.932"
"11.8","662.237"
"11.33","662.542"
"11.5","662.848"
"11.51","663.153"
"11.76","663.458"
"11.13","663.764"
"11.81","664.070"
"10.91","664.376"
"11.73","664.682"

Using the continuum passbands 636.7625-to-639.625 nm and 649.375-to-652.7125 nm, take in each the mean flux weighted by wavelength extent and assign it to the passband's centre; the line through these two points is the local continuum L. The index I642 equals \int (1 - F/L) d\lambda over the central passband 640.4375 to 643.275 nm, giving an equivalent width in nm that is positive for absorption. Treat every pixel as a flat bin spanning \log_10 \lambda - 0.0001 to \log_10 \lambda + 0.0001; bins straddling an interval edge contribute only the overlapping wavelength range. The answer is 0.03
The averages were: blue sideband 10.7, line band 10.6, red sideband 10.6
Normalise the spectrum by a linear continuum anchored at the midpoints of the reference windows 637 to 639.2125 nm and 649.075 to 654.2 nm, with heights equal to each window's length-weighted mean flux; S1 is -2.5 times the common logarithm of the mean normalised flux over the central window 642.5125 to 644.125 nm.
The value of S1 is 0.03 mag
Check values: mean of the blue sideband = 10.7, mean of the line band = 10.4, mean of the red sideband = 10.8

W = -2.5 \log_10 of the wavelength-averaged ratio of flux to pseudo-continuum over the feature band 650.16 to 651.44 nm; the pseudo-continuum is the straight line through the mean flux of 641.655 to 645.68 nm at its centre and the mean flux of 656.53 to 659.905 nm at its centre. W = 0.05 mag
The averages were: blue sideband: 10.6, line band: 10.5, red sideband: 11.4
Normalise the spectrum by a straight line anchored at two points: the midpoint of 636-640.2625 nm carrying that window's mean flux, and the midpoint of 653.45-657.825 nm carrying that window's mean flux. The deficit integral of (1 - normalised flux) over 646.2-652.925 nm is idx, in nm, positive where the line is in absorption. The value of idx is 0.31 nm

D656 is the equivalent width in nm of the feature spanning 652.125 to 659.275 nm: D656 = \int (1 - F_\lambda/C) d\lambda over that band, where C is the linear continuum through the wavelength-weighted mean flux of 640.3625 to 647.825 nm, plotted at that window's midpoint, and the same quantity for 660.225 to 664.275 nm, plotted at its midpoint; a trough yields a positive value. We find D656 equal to -0.26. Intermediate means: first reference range 10.6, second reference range 11.2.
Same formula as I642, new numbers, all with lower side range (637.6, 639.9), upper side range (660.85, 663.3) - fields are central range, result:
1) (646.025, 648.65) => 0.064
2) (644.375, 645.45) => -0.033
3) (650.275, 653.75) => 0.092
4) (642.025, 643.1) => 0.048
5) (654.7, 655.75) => -0.049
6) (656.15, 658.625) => -0.080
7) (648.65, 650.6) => 0.007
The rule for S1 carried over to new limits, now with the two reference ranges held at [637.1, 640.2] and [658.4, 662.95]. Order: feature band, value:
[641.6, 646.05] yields 0.018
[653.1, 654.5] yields -0.024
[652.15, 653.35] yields -0.003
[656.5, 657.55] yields -0.062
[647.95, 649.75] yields -0.021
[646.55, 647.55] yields 0.065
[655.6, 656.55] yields -0.054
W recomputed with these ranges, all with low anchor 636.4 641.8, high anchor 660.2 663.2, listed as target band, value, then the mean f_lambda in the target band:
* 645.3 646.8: 0.049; 10.4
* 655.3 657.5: -0.062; 11.7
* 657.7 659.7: -0.037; 11.4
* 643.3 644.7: 0.036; 10.5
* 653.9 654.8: -0.032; 11.3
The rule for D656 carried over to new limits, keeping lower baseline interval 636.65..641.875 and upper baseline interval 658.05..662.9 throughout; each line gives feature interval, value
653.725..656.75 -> -0.12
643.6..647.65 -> 0.11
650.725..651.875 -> 0.06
